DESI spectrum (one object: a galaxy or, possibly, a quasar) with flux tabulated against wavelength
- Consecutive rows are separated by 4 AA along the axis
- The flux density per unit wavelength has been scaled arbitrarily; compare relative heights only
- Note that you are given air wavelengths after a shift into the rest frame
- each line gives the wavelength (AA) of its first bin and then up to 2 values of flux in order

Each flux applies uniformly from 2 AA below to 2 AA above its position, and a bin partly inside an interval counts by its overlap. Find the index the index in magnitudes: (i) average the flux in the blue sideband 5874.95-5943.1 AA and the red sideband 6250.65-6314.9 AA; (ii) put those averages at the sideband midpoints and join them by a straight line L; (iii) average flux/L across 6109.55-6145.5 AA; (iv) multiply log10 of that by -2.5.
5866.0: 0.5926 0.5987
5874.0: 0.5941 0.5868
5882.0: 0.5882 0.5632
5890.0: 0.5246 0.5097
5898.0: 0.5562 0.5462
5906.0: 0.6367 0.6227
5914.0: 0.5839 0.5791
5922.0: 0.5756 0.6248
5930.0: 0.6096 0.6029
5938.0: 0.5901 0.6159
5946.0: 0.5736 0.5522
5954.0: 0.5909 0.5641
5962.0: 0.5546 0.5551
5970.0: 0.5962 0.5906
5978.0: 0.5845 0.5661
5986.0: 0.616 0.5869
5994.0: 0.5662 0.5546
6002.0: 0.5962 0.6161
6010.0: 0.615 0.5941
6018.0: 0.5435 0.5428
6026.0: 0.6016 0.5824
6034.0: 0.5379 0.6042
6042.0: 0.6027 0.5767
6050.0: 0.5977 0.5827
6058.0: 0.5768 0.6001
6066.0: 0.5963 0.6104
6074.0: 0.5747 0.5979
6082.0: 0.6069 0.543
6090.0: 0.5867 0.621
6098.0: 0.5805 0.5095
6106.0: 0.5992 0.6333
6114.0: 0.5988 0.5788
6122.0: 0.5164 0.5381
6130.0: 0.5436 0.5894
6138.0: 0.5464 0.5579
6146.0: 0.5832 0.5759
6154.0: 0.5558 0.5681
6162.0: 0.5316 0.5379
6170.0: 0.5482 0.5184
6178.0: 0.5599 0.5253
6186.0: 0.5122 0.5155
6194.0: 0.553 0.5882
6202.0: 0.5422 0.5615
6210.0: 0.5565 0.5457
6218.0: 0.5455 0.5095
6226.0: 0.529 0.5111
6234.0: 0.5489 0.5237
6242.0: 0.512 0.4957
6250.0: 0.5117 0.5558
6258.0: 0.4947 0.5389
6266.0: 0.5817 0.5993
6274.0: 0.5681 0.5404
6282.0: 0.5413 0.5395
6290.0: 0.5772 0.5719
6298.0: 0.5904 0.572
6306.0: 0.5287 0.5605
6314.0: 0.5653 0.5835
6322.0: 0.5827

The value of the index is 0.01 mag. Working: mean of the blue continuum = 0.583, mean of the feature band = 0.565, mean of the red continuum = 0.557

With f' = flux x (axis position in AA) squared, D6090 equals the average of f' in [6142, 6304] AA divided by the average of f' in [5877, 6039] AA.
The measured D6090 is 1.03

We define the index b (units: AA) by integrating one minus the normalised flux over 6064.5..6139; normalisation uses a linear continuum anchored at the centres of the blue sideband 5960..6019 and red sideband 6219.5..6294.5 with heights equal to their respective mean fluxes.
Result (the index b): -1.7 AA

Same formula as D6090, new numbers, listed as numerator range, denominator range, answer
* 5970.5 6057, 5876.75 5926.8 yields 1.05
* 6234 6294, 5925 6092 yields 1.01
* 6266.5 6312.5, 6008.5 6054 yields 1.05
